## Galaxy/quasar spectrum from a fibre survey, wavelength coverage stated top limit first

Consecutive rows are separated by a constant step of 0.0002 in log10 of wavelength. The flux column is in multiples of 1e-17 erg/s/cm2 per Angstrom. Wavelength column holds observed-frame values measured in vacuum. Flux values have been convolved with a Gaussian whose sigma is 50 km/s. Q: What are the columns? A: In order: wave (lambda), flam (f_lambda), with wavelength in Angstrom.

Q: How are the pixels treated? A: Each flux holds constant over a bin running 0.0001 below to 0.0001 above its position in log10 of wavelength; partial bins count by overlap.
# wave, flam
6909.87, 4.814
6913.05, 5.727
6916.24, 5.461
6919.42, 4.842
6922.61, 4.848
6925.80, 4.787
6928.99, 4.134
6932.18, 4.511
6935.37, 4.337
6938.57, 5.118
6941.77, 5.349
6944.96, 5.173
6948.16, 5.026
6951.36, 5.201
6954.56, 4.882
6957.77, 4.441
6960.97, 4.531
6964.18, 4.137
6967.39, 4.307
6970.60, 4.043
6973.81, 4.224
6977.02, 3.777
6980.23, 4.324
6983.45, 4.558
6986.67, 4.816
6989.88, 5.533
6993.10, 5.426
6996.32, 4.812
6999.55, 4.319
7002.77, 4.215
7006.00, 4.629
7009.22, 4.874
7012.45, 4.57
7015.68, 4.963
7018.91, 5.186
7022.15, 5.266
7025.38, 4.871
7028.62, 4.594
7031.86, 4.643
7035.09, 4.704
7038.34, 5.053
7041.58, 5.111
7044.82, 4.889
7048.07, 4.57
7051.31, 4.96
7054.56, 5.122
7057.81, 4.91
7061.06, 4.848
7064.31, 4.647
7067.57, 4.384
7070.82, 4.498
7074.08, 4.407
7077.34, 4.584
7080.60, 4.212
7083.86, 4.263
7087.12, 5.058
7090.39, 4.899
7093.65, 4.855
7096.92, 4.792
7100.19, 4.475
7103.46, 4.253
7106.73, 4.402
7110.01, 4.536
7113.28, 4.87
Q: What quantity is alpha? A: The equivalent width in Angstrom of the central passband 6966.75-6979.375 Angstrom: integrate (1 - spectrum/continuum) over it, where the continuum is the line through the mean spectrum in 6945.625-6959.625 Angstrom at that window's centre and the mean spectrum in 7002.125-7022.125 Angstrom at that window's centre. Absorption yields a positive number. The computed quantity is 2.0 Angstrom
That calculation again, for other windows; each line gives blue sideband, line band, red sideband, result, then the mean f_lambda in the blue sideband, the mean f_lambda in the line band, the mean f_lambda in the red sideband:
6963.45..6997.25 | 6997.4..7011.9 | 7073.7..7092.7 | 0.1 Angstrom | 4.55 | 4.52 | 4.59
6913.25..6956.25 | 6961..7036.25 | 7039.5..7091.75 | 2.8 Angstrom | 4.92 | 4.64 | 4.71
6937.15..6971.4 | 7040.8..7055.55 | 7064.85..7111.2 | -1.0 Angstrom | 4.76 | 4.91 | 4.55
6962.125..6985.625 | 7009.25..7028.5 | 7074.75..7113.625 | -2.6 Angstrom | 4.22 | 4.93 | 4.59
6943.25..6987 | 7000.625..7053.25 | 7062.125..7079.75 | -3.6 Angstrom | 4.52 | 4.82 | 4.5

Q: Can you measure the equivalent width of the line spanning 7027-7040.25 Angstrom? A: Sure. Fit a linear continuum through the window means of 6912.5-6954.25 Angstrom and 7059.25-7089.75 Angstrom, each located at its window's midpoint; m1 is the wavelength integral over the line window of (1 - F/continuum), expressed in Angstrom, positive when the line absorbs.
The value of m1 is -0.3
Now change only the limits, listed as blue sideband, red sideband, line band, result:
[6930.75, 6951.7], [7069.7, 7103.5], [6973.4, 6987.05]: 1.5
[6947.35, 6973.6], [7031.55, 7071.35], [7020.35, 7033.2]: -0.3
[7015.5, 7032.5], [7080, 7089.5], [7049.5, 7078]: -0.1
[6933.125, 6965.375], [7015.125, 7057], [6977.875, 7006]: 0.9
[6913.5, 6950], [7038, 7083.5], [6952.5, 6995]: 2.5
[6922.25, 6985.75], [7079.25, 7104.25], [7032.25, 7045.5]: -0.9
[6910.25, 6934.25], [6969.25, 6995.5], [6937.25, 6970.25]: -0.3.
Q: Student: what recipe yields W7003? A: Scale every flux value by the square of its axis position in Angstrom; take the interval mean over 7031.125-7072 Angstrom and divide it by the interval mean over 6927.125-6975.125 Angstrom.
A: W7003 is 1.07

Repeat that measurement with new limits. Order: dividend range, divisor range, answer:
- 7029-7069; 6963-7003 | 1.09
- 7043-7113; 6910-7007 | 1.02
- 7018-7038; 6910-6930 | 1.01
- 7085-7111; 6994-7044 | 0.99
